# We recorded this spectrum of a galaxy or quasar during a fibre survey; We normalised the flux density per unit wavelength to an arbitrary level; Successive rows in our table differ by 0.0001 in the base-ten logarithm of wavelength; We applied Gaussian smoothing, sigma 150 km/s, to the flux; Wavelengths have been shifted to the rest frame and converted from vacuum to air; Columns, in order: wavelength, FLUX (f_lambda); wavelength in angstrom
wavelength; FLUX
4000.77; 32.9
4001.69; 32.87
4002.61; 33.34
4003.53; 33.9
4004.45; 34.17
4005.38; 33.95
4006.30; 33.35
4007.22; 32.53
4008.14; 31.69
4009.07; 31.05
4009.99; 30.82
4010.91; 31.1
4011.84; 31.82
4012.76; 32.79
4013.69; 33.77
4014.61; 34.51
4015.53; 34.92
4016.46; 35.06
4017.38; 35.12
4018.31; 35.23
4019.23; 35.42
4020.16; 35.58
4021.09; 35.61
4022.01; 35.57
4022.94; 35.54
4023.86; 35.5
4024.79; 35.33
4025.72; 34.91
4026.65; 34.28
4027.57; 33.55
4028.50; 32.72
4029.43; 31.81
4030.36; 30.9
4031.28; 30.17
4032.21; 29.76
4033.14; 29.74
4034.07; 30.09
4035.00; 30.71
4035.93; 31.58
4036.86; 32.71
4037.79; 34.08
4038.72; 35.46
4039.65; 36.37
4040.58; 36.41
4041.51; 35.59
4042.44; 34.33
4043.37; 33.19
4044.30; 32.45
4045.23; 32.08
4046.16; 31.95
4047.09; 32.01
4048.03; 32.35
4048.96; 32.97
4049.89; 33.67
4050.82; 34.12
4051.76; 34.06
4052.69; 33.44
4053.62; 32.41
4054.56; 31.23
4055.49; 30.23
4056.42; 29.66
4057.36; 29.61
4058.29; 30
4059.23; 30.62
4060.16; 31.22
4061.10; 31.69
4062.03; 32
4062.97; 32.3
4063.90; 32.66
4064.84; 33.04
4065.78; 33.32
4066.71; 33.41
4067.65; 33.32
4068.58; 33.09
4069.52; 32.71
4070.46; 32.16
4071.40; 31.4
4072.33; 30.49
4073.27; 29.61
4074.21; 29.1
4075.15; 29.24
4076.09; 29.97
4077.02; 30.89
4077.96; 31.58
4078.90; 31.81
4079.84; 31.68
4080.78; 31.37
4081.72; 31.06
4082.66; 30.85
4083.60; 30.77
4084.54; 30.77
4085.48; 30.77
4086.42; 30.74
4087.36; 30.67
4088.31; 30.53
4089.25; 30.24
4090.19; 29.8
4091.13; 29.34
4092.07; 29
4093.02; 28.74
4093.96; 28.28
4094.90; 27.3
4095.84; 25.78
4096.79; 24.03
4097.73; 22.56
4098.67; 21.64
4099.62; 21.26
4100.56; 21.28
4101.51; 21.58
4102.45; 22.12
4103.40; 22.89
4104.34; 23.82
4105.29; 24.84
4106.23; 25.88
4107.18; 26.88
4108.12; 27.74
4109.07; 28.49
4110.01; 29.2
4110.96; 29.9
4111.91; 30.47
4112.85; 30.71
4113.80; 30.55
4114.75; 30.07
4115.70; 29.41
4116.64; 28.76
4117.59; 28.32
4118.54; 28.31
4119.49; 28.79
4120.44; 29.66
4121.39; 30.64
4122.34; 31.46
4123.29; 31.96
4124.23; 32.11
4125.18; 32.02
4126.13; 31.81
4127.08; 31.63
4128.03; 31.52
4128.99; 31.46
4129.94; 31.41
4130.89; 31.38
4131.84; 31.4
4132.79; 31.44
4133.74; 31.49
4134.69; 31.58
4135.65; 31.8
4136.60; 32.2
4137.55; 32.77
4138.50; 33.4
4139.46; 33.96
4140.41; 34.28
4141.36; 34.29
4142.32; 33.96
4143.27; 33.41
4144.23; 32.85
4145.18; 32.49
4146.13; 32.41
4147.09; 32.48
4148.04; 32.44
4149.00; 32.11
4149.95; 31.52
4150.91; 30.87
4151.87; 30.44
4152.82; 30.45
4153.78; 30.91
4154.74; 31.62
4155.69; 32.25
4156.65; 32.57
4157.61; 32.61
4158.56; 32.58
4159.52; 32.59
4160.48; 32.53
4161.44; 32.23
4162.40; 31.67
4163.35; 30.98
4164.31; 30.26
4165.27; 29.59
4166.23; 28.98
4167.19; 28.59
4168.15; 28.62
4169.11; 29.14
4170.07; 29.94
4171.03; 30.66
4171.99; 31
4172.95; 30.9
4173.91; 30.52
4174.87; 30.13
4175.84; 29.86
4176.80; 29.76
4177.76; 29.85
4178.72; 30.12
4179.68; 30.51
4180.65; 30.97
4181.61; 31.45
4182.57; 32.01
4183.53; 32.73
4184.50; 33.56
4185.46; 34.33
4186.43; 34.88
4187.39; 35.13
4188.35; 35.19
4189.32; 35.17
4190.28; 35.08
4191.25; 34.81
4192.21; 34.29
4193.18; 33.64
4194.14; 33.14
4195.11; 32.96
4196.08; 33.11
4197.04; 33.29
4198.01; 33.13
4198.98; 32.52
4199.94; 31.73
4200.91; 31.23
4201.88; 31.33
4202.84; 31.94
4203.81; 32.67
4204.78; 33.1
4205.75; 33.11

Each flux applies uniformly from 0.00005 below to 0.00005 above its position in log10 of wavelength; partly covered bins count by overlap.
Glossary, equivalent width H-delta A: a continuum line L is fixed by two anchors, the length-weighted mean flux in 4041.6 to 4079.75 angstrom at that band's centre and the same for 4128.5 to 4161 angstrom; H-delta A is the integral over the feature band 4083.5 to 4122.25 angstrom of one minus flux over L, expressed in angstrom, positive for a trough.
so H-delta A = 5.4 angstrom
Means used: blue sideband 31.9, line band 27.6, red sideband 32.2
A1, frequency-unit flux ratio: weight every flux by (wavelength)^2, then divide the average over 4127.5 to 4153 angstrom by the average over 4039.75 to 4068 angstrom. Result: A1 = 1.0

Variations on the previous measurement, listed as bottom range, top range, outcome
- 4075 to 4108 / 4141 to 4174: 1.17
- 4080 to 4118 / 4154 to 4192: 1.18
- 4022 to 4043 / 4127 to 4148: 1.03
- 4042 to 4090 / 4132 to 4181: 1.04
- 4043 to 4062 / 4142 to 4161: 1.06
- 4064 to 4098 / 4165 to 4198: 1.11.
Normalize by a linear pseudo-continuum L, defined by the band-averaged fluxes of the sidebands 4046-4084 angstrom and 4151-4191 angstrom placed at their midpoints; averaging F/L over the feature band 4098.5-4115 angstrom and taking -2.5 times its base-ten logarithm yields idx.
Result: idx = 0.21 mag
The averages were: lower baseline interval 31.7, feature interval 26.1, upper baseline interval 31.5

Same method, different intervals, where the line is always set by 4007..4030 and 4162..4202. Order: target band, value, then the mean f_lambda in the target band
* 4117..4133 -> 0.06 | 30.9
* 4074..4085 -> 0.08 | 30.8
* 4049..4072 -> 0.04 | 32.2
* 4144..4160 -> 0.01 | 31.9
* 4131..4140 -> 0.01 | 32.2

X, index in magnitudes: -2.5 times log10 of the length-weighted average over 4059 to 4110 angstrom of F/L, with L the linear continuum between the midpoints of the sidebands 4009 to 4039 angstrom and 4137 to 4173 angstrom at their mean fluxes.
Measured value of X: 0.12 mag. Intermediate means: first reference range 33.3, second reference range 31.7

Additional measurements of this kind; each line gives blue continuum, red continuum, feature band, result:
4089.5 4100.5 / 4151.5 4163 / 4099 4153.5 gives -0.036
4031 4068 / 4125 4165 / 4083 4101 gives 0.170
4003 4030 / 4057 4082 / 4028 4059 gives 0.009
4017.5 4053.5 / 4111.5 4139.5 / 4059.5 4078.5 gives 0.031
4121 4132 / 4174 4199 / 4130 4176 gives 0.016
